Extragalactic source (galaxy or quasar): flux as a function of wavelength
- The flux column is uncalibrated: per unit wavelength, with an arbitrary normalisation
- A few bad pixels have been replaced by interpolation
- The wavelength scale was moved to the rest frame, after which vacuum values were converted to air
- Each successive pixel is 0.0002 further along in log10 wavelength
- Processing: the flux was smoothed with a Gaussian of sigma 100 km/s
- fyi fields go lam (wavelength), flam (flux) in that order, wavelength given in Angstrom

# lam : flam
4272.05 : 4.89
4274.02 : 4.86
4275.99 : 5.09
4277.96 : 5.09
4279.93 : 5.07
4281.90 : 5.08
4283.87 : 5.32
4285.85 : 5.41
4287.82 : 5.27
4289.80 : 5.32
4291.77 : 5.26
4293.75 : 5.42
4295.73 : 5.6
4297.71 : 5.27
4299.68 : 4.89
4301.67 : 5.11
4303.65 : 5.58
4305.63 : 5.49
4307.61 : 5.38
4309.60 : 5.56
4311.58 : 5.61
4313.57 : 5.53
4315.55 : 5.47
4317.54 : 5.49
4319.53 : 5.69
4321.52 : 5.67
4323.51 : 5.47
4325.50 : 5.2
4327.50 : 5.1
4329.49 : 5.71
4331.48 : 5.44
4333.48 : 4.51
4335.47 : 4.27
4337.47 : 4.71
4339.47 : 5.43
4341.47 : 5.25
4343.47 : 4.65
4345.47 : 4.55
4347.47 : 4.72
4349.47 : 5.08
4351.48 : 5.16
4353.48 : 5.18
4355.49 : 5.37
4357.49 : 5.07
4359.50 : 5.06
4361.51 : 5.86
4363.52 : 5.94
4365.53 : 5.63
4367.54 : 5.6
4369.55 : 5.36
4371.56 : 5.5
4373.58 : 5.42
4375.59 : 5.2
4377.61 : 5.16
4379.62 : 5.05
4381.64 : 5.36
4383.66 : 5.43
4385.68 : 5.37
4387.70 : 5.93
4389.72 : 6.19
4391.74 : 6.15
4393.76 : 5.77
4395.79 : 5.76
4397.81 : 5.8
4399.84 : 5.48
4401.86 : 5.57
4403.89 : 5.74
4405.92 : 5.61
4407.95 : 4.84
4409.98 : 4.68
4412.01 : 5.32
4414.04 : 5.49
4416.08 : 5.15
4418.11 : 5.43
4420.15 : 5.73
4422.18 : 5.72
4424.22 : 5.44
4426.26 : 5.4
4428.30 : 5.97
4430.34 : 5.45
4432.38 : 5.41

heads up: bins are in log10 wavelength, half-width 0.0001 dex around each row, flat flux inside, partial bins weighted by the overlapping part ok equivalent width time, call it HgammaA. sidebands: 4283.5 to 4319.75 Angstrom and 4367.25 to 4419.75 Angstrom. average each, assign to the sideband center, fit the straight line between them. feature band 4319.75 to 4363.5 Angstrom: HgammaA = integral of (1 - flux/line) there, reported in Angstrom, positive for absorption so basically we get 2.3 Angstrom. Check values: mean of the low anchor 5.4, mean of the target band 5.15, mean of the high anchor 5.48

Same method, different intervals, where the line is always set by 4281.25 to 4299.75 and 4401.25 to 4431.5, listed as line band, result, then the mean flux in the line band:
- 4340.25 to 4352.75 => 1.0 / 4.92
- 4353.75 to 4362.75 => 0.1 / 5.34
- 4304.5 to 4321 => -0.6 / 5.53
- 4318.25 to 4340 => 0.6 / 5.2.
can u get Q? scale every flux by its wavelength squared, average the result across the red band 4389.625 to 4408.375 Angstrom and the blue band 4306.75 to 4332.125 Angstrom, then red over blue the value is 1.08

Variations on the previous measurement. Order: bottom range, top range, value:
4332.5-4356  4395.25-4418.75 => 1.13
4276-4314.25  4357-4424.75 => 1.08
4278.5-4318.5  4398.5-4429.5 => 1.07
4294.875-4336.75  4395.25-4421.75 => 1.06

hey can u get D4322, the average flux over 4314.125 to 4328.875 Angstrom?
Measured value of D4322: 5.45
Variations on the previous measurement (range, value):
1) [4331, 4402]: 5.33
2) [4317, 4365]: 5.19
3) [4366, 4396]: 5.55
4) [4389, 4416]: 5.55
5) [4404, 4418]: 5.23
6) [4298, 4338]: 5.3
